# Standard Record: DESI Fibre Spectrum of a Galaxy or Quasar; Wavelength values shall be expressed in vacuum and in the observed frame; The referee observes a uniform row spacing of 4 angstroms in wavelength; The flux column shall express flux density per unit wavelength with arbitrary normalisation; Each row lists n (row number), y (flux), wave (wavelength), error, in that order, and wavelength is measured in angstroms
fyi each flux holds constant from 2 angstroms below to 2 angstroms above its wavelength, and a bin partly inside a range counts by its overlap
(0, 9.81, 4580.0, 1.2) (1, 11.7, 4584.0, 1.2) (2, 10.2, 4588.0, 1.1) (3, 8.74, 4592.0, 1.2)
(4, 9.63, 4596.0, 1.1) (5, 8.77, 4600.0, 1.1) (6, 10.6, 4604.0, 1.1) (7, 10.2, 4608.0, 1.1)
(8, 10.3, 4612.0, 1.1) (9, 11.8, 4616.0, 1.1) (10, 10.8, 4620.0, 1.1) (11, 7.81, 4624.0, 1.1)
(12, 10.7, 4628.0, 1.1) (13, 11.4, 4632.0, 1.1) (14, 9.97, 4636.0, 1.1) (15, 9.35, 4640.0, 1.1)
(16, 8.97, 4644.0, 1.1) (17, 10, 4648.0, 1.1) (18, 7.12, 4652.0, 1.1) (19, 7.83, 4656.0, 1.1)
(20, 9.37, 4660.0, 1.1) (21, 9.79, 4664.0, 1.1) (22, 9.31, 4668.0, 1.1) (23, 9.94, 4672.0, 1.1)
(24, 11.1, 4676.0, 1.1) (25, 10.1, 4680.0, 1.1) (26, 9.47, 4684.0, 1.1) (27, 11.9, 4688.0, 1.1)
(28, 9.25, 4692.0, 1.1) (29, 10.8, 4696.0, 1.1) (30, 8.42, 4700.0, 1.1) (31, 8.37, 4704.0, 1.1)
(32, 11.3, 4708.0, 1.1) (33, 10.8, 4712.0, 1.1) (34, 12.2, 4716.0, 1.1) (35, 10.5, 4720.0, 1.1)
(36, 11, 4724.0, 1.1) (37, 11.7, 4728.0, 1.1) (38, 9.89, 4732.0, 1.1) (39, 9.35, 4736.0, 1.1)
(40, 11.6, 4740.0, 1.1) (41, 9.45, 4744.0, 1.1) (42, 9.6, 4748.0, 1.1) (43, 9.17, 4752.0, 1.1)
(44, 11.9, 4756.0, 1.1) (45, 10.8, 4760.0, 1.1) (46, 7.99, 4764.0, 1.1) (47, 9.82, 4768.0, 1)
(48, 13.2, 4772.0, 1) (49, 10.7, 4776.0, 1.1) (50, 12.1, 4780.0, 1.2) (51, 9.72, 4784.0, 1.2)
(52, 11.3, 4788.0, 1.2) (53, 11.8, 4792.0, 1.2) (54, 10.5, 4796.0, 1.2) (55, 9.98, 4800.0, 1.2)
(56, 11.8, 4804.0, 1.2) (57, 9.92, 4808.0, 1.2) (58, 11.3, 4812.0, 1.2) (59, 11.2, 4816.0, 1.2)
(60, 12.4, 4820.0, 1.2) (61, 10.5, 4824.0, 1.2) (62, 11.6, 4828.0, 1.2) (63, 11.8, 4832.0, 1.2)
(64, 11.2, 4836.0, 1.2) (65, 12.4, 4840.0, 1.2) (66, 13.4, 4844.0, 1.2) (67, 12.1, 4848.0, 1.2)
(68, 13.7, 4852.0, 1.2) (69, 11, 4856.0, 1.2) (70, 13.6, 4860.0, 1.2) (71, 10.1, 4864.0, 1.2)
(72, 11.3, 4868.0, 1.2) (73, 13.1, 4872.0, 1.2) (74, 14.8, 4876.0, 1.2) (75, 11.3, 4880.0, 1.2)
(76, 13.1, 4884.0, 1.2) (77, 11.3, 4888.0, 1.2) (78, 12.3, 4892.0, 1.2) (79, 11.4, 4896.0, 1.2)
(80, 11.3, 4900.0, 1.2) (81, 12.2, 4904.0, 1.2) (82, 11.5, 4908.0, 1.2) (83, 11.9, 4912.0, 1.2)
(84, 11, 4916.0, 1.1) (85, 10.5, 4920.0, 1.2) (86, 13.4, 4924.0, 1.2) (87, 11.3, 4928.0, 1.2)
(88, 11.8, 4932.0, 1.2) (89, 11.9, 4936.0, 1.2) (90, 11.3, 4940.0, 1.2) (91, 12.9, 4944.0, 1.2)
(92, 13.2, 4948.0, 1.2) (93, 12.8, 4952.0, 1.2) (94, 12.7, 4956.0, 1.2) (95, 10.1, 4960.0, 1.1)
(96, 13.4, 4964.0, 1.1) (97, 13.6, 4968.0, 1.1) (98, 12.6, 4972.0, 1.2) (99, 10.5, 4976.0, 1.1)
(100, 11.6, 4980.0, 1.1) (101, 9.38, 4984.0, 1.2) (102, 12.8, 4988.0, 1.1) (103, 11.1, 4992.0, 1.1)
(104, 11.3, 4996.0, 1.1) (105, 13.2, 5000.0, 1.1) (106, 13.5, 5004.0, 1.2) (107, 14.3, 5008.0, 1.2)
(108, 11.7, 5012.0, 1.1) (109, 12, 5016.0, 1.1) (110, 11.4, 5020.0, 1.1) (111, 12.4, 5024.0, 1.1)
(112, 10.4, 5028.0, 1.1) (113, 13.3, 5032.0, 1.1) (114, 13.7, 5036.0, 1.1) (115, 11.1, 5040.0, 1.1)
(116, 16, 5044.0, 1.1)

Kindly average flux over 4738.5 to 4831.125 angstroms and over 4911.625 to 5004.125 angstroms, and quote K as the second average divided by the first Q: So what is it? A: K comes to 1.11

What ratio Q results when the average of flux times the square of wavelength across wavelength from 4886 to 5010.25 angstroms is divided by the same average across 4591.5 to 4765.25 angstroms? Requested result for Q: 1.3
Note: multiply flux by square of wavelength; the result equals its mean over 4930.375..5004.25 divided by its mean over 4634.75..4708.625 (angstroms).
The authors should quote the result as 1.42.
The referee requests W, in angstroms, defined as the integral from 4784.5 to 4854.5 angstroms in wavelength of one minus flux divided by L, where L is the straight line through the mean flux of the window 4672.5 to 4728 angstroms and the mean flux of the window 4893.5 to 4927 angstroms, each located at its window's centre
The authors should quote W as -2.6 angstroms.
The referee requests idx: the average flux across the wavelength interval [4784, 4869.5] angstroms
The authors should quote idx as 11.5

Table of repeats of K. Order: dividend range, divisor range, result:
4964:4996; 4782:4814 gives 1.09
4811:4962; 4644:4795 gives 1.17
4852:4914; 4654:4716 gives 1.22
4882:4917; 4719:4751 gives 1.14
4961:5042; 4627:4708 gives 1.25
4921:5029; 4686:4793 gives 1.15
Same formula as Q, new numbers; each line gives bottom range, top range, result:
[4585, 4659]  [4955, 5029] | 1.44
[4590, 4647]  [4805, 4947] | 1.33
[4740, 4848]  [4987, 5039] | 1.23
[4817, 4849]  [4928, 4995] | 1.06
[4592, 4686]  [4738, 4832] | 1.18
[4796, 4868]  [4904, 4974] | 1.09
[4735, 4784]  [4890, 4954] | 1.22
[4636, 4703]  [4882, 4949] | 1.38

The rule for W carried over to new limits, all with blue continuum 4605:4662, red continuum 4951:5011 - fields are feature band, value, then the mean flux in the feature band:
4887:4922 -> 0.4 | 11.5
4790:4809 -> 0.1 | 10.8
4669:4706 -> 0.6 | 9.91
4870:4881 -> -1.7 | 13.2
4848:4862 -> -1.7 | 12.7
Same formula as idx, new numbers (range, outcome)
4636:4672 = 9.08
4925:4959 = 12.2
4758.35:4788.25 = 10.7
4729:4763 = 10.2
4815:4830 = 11.4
